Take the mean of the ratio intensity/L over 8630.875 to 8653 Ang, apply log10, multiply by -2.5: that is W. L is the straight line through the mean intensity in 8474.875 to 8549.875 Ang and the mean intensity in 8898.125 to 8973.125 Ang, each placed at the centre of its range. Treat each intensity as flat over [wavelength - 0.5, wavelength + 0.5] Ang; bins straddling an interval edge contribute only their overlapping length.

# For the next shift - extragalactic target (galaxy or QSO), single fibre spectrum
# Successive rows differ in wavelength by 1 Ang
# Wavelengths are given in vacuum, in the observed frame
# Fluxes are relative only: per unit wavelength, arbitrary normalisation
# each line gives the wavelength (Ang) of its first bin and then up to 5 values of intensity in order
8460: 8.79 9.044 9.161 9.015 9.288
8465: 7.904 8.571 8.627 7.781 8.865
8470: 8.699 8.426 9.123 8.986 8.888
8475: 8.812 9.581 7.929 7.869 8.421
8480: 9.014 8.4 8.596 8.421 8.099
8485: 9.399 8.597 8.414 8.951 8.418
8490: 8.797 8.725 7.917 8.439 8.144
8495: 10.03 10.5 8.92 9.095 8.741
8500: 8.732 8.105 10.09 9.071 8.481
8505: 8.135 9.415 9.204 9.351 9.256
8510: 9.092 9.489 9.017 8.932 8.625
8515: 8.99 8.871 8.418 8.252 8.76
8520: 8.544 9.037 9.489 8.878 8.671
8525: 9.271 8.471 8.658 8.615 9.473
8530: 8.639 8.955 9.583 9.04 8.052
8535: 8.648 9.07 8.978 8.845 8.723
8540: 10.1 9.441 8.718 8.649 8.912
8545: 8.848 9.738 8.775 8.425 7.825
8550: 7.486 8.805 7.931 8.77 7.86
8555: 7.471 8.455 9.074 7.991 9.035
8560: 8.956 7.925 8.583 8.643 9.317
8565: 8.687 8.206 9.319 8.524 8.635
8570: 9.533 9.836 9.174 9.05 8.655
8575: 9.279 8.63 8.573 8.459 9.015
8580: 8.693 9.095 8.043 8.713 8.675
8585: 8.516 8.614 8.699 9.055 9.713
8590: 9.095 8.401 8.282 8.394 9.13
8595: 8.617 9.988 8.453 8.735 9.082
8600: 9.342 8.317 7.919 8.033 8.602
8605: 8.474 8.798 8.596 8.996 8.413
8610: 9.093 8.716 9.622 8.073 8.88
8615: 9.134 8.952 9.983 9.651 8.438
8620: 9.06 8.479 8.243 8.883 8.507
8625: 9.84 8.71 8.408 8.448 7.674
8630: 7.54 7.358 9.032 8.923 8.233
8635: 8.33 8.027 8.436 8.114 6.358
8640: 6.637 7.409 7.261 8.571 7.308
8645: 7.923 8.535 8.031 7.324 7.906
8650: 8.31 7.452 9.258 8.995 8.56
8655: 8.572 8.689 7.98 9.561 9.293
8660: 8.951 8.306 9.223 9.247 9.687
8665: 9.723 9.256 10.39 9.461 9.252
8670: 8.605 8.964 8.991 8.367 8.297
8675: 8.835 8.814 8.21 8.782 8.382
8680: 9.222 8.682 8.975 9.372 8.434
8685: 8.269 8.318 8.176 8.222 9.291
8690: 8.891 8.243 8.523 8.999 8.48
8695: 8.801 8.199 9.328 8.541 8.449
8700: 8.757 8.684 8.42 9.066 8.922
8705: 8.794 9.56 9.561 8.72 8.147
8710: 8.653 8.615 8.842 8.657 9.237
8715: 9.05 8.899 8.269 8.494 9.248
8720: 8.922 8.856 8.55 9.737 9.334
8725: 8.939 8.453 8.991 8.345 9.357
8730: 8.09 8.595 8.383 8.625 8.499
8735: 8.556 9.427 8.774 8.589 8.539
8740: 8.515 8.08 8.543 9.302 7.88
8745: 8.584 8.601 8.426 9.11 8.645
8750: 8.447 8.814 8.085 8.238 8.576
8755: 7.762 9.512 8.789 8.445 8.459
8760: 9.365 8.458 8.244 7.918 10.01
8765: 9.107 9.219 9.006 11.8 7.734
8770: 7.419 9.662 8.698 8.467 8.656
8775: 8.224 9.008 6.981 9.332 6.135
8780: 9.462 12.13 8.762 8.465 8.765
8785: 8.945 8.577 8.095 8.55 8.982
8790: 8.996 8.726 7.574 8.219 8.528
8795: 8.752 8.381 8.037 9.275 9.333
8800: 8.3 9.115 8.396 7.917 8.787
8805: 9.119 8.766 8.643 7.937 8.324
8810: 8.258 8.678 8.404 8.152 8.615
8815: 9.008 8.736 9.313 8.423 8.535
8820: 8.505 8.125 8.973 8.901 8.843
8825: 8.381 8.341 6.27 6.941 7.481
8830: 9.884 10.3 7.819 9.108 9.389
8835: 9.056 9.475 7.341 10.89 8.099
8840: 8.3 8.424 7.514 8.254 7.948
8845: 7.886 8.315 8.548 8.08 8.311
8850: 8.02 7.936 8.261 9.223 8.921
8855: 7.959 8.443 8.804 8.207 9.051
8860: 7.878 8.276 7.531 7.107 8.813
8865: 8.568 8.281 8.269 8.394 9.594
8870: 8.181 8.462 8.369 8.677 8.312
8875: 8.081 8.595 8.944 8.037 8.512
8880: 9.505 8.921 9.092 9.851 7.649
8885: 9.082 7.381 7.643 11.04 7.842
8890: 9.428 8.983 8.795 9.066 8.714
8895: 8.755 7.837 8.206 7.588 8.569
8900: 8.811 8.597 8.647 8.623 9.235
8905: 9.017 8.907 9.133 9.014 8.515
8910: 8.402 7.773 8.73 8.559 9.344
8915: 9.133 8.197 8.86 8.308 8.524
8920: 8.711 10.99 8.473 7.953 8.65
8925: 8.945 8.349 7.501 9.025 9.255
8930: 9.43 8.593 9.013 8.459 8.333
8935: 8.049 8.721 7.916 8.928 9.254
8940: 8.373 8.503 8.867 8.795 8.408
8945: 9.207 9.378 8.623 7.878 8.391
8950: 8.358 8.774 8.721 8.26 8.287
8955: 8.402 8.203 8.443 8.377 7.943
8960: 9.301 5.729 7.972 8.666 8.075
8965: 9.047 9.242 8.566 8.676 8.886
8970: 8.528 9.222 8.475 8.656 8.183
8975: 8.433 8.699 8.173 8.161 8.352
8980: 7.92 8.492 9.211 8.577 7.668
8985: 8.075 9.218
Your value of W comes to 0.10 mag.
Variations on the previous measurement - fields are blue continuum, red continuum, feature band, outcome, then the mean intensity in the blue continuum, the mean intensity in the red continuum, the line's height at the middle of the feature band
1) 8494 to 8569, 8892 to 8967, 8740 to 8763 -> 0.02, 8.83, 8.59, 8.7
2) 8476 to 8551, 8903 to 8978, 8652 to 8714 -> -0.01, 8.82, 8.6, 8.74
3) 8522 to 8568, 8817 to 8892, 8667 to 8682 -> -0.03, 8.73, 8.5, 8.63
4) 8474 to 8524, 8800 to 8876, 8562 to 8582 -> -0.02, 8.82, 8.46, 8.75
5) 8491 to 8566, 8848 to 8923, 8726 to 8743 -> 0.01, 8.81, 8.59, 8.68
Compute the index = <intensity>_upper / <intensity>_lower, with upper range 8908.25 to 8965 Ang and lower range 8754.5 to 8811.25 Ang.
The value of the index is 1.0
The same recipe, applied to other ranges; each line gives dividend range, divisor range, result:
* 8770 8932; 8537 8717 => 0.99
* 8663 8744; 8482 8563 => 1.00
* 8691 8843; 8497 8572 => 0.98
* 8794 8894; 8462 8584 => 0.97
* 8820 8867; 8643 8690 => 0.97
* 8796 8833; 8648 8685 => 0.97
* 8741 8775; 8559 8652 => 1.02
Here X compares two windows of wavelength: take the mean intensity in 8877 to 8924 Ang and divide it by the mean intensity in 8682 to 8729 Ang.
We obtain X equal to 1.0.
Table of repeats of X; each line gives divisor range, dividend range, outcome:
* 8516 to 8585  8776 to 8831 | 0.98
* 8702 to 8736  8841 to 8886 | 0.95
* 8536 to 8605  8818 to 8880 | 0.97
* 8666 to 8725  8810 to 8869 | 0.96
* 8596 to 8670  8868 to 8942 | 1.01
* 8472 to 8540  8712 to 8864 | 0.97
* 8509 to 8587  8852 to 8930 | 0.98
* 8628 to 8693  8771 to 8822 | 1.01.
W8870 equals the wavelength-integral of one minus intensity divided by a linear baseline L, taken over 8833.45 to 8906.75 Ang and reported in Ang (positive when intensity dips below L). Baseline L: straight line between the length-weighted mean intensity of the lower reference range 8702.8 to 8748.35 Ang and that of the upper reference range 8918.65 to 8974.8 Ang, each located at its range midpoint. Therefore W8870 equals 0.9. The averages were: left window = 8.77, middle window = 8.54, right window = 8.58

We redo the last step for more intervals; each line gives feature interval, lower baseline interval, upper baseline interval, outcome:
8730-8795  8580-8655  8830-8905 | -1.0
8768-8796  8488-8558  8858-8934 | 0.2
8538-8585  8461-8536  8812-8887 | 0.2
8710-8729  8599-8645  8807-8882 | -0.9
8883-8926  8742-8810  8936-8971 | -0.7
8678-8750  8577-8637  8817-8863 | -1.3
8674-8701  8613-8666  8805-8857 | -0.6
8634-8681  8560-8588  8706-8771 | 1.4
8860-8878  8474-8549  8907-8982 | 0.5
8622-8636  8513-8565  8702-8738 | 0.6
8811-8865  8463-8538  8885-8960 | 1.4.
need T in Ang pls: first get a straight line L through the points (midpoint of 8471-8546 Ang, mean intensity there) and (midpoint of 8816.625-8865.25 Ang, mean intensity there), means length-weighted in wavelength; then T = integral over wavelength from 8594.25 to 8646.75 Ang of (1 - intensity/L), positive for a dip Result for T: 1.4 Ang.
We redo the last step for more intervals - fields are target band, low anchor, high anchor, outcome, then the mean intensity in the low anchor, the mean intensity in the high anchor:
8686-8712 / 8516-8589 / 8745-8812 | 0.0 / 8.76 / 8.67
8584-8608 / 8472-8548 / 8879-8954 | 0.3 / 8.87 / 8.69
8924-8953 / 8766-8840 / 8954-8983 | -0.6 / 8.65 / 8.43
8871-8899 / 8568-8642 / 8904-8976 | 0.0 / 8.64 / 8.61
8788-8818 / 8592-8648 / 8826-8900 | -0.4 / 8.47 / 8.48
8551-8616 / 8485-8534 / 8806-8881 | 0.5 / 8.9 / 8.46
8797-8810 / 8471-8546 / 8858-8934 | 0.1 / 8.87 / 8.63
